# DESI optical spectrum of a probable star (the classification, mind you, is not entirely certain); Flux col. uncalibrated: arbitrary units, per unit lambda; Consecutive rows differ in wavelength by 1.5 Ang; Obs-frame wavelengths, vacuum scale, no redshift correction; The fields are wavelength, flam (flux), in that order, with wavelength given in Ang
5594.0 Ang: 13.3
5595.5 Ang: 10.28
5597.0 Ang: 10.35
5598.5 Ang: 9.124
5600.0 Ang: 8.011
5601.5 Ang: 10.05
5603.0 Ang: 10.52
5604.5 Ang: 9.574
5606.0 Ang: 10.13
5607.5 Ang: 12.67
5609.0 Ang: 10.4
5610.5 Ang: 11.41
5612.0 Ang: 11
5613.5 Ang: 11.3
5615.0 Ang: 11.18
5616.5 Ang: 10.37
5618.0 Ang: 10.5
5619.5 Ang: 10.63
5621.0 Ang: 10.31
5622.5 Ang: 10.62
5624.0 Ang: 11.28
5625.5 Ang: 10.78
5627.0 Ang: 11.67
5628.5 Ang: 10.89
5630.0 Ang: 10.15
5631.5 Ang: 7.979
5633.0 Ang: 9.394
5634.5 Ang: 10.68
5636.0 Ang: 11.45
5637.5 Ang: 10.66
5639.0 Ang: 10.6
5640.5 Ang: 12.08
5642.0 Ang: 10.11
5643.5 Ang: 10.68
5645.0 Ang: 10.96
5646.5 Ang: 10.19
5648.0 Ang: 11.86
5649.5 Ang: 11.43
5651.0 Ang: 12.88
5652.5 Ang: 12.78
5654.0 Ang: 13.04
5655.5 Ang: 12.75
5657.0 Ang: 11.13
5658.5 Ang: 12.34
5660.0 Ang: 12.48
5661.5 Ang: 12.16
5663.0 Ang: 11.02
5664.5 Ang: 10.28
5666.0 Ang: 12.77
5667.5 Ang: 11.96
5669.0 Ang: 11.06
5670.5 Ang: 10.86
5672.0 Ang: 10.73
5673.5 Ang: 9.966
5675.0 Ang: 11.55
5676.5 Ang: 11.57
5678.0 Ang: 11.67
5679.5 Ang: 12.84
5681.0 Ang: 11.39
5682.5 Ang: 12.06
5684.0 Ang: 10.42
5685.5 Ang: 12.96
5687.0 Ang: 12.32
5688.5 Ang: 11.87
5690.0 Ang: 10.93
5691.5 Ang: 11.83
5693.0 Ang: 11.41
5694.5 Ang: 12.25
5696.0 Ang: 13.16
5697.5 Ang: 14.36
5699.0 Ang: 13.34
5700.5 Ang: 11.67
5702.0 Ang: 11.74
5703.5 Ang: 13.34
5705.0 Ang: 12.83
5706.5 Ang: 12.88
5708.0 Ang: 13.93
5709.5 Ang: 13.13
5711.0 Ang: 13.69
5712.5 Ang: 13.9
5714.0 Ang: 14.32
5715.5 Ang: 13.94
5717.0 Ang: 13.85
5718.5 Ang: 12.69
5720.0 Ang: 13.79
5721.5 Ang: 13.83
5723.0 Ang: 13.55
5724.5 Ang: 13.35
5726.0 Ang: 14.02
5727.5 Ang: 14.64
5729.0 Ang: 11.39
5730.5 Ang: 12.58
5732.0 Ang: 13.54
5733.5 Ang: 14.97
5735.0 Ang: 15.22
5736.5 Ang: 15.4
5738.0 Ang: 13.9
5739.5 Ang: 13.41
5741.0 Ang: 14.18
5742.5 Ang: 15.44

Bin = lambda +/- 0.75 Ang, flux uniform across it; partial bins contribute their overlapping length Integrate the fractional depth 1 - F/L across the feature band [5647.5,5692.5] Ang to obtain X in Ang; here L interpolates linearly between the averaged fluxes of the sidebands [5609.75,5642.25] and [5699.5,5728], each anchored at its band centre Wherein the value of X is 1.03 Ang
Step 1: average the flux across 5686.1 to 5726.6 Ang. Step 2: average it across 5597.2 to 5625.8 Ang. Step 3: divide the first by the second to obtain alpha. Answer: 1.2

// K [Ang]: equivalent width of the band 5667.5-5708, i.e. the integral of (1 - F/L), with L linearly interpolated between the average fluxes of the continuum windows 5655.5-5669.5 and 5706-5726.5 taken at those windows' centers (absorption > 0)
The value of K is 2.1 Ang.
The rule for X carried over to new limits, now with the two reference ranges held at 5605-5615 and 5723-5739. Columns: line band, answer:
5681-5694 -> 1.2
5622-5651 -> 2.4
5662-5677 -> 1.5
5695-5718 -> 0.0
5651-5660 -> -0.2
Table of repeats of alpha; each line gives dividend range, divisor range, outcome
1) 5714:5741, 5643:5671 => 1.18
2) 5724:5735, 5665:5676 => 1.21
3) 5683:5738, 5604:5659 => 1.19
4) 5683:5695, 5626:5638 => 1.13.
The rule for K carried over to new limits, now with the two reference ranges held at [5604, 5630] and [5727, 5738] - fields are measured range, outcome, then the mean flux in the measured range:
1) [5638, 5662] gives 0.1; 11.7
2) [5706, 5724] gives -0.2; 13.6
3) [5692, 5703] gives 0.4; 12.6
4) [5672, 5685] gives 1.1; 11.4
